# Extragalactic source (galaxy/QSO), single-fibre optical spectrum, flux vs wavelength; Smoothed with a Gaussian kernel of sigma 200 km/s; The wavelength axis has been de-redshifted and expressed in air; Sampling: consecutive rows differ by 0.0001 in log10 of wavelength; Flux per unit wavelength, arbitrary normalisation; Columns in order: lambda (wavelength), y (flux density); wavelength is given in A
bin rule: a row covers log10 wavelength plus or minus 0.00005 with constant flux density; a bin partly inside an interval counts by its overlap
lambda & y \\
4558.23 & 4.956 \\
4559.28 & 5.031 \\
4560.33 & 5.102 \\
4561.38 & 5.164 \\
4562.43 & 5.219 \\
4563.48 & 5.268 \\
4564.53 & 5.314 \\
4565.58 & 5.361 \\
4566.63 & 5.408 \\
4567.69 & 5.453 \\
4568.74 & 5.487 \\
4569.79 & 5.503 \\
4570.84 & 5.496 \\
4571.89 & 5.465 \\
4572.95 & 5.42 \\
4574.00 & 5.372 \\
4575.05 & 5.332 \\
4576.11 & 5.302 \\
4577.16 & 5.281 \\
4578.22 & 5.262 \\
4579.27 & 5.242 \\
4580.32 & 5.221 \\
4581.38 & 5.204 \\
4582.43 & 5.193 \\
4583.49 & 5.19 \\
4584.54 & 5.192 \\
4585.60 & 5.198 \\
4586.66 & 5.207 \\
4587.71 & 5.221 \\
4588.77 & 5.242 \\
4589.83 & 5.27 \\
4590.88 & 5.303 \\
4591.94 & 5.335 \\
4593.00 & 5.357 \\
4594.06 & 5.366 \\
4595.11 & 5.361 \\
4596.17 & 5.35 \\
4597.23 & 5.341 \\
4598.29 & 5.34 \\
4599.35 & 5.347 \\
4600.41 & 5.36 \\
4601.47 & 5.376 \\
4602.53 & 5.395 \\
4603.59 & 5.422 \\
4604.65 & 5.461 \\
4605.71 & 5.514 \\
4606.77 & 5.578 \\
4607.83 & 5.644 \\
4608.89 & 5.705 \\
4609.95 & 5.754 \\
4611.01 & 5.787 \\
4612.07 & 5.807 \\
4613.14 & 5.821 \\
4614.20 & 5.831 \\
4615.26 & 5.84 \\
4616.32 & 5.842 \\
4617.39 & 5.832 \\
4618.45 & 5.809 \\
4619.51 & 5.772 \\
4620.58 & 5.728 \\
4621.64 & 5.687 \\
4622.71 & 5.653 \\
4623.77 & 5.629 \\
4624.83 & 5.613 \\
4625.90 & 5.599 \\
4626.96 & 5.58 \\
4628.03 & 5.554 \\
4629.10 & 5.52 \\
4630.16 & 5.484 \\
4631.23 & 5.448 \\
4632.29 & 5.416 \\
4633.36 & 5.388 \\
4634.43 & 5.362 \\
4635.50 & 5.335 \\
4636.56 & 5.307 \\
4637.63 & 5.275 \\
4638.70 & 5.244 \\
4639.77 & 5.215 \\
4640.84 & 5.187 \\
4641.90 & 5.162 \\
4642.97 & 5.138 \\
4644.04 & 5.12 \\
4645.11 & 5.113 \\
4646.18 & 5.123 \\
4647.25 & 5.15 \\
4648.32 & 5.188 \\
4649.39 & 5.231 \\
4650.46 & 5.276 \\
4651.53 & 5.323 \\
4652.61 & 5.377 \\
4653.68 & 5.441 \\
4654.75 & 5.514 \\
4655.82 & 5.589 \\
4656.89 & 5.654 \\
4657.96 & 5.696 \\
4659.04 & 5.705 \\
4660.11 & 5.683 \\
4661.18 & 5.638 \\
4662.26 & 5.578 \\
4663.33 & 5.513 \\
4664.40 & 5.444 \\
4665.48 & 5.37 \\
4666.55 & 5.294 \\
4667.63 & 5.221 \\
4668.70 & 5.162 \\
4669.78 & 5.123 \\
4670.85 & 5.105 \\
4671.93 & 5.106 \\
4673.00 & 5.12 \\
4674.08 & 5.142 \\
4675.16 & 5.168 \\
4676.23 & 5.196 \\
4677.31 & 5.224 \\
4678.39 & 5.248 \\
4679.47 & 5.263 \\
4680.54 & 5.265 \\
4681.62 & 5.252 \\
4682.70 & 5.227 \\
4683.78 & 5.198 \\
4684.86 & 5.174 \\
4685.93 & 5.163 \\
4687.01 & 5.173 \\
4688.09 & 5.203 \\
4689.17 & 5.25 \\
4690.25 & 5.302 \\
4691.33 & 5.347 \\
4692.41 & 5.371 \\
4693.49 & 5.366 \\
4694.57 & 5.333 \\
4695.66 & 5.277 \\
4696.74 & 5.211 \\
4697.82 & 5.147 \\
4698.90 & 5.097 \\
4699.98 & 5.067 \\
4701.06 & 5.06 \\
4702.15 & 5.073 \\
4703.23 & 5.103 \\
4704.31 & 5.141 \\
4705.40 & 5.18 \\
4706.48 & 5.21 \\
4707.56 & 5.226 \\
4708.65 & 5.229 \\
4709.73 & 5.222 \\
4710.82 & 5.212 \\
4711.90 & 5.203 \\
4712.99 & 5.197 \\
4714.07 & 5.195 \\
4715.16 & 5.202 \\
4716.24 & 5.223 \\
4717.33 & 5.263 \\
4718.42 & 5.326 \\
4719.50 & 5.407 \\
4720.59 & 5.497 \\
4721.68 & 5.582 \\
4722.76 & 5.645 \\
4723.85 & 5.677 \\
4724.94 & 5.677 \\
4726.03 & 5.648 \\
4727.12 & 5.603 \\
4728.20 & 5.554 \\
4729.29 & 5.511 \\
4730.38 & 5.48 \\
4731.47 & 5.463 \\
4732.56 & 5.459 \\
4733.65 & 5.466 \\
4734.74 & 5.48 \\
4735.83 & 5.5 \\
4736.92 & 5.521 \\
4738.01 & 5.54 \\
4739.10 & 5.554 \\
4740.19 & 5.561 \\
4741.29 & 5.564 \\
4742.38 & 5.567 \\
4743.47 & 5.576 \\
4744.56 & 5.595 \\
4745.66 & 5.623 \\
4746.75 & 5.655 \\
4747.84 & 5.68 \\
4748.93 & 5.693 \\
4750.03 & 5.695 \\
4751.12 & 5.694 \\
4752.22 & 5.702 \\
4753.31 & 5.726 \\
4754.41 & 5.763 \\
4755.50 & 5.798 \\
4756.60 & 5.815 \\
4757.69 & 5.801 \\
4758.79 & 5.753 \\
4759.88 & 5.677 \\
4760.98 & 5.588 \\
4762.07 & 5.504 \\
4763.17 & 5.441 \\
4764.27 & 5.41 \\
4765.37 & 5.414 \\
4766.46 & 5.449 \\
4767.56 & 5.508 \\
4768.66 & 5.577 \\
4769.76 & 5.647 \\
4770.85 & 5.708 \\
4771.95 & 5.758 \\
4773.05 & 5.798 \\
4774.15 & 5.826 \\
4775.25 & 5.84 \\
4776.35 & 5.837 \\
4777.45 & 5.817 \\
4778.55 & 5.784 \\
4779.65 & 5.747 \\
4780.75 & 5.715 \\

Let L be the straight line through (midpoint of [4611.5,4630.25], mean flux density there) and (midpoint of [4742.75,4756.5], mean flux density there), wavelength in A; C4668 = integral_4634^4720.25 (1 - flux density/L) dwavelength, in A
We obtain 6.5 A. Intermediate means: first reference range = 5.71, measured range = 5.27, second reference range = 5.68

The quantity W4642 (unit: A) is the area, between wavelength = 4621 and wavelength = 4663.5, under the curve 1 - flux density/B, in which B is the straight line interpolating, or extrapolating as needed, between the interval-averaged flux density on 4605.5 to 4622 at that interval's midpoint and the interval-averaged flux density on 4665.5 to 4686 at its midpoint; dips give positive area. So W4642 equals 0.6 A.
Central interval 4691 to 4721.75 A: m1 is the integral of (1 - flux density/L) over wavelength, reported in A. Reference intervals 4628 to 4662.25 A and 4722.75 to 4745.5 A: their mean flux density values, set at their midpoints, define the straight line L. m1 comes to 1.5 A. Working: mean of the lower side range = 5.37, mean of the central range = 5.23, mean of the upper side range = 5.55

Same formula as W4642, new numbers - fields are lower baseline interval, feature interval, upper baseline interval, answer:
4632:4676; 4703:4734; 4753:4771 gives 0.7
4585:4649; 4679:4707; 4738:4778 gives 1.8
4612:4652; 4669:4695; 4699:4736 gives 0.8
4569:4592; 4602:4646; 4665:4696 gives -2.1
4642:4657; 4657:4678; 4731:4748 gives 0.0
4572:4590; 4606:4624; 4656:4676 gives -1.5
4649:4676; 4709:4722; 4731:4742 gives 0.4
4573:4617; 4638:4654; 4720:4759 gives 0.8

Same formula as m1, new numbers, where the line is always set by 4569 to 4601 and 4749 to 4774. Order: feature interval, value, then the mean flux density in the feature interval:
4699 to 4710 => 0.8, 5.15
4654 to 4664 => -0.3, 5.62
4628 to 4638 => 0.0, 5.4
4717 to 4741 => 0.3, 5.52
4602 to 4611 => -0.4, 5.58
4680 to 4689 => 0.5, 5.21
